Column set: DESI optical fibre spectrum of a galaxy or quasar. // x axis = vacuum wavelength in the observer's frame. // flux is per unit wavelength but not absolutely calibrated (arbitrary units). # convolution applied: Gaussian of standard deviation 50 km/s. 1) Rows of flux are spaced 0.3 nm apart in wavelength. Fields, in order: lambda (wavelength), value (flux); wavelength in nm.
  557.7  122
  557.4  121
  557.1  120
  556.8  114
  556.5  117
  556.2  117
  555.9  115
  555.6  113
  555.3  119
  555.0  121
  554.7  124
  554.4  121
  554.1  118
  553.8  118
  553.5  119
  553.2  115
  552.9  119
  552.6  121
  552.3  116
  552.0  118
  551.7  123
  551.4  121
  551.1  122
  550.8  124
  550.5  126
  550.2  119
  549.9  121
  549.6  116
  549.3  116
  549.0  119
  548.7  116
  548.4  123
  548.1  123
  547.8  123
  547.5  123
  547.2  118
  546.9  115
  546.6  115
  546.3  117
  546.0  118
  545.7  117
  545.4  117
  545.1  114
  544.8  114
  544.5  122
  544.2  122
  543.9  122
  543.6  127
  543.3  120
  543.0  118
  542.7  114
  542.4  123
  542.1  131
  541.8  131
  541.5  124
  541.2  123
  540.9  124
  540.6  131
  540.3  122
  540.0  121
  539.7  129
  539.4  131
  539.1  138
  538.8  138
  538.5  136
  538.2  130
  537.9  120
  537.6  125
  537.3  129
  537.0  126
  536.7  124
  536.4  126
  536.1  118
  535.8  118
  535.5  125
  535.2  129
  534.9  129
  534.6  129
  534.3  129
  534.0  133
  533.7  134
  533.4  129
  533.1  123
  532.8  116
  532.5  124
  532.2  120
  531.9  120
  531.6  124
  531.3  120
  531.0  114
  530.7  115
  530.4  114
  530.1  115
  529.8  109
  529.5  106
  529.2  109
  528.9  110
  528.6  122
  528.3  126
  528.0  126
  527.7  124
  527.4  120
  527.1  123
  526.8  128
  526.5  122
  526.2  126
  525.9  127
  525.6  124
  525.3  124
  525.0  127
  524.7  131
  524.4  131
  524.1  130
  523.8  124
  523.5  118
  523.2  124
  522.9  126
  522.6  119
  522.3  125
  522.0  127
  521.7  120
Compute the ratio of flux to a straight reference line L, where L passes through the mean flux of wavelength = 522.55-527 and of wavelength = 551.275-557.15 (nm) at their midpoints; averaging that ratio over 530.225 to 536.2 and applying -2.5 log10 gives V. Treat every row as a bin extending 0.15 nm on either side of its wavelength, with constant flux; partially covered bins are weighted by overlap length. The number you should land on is 0.00 mag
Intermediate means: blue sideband 126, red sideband 118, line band 123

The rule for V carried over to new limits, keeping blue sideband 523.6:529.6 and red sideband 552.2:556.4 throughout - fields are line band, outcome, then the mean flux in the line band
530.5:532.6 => 0.026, 119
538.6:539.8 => -0.114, 134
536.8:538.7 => -0.058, 128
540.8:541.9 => -0.042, 125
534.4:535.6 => -0.057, 128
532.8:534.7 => -0.057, 128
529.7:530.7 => 0.085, 113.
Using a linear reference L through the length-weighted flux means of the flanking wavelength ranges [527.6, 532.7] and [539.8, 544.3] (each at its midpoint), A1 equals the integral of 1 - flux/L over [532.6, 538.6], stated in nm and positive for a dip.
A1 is -0.30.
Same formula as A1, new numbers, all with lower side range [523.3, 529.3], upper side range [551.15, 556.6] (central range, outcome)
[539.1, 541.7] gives -0.114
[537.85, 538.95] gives -0.095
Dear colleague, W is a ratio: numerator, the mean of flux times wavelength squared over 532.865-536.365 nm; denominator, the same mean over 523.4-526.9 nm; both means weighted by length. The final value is 1.0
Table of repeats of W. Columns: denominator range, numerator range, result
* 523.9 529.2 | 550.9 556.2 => 1.06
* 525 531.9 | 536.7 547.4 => 1.09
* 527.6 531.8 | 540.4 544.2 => 1.11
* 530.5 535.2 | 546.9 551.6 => 1.03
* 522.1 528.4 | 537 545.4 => 1.06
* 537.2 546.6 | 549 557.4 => 1.00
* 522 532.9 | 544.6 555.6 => 1.07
